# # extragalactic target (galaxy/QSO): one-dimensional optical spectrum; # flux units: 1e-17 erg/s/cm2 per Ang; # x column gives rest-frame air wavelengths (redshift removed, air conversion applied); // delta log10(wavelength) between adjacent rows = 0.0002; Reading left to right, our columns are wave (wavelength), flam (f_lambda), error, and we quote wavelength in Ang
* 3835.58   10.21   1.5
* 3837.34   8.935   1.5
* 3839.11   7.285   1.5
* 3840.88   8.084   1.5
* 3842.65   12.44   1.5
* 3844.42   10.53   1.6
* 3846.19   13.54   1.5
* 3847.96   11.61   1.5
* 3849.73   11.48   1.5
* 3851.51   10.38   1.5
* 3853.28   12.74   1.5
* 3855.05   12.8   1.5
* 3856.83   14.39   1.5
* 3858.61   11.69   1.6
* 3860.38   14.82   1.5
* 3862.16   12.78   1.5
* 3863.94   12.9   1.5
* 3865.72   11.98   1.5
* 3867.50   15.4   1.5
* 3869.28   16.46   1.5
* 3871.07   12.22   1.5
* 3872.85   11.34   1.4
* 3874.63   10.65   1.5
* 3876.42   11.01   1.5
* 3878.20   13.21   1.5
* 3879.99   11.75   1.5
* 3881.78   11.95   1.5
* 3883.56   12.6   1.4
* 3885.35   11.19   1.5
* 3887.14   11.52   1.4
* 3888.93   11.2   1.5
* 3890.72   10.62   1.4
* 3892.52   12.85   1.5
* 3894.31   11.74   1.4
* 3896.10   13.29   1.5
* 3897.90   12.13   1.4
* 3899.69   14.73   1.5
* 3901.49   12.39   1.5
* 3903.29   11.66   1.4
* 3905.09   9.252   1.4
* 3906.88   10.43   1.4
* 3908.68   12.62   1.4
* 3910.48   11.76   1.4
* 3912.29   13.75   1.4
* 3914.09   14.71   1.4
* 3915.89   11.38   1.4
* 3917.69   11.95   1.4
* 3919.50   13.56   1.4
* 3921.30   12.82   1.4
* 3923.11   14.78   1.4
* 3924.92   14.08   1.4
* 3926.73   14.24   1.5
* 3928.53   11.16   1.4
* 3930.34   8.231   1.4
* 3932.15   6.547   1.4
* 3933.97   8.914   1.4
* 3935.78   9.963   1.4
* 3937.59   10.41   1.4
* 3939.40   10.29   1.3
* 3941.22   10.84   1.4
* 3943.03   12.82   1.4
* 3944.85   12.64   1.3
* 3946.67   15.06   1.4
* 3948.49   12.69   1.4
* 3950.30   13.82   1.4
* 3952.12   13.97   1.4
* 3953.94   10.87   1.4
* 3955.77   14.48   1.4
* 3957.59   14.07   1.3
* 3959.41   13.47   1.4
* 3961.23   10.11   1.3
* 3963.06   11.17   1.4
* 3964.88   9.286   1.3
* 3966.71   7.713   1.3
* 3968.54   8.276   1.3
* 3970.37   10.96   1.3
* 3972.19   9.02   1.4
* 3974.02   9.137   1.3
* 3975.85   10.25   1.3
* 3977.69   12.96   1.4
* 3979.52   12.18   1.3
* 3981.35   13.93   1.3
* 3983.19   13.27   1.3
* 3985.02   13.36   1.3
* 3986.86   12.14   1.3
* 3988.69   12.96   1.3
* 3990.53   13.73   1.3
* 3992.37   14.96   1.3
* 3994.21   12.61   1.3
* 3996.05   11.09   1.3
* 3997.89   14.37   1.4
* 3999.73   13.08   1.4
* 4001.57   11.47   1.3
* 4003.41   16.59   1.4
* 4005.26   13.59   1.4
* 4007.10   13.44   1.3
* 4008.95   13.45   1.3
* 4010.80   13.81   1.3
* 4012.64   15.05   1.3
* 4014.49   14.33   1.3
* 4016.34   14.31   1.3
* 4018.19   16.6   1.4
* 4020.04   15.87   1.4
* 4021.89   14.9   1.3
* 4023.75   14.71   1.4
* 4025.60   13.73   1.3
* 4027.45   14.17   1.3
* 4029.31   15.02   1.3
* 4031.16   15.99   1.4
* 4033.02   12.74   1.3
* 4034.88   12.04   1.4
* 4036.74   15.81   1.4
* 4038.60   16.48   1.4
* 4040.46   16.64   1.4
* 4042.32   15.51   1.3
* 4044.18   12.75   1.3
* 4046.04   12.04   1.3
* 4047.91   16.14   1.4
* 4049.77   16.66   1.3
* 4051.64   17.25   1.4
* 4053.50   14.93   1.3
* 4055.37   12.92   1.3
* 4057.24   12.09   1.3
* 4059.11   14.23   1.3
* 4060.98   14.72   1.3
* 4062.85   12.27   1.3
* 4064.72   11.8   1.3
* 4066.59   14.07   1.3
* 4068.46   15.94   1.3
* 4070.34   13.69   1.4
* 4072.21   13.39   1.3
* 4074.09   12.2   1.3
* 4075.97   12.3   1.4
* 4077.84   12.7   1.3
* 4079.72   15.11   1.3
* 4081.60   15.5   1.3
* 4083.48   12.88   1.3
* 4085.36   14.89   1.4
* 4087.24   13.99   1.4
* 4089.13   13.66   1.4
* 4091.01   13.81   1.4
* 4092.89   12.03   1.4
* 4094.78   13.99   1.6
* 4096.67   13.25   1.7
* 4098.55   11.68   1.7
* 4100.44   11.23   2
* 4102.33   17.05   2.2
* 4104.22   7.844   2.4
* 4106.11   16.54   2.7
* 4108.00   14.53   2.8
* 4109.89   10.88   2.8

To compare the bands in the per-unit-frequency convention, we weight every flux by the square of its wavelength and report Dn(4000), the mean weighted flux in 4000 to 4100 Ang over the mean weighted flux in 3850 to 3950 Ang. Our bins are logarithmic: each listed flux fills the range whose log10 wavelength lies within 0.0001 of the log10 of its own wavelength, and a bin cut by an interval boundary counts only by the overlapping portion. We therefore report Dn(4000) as 1.25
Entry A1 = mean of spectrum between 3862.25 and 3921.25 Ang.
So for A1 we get 12.3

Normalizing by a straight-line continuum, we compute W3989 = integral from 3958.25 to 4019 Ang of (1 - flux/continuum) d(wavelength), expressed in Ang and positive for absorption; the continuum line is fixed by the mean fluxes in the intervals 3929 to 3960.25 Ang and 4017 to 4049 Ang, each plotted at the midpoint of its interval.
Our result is 3.5 Ang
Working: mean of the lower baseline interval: 11.7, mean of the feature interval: 12.5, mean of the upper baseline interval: 14.8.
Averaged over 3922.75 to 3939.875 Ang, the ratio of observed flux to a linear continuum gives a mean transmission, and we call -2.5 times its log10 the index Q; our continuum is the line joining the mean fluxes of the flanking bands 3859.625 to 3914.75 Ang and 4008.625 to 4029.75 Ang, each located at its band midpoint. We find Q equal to 0.22 mag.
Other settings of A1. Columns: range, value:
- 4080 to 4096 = 13.9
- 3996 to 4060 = 14.4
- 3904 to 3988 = 11.7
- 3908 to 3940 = 11.7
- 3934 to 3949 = 11.6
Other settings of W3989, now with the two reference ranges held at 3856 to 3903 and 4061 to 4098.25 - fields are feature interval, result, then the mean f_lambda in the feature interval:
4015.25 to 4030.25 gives -1.9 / 14.9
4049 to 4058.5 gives -0.9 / 14.7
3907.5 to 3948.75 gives 2.7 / 11.9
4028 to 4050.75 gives -2.5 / 14.8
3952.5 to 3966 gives 1.1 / 11.9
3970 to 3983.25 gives 1.7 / 11.4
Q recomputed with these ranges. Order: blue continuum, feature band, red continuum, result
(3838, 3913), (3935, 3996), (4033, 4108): 0.09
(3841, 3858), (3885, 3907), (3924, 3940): -0.07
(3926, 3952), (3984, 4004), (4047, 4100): -0.08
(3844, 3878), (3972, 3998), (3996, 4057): 0.13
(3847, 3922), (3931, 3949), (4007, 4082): 0.19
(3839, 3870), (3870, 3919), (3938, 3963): 0.04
